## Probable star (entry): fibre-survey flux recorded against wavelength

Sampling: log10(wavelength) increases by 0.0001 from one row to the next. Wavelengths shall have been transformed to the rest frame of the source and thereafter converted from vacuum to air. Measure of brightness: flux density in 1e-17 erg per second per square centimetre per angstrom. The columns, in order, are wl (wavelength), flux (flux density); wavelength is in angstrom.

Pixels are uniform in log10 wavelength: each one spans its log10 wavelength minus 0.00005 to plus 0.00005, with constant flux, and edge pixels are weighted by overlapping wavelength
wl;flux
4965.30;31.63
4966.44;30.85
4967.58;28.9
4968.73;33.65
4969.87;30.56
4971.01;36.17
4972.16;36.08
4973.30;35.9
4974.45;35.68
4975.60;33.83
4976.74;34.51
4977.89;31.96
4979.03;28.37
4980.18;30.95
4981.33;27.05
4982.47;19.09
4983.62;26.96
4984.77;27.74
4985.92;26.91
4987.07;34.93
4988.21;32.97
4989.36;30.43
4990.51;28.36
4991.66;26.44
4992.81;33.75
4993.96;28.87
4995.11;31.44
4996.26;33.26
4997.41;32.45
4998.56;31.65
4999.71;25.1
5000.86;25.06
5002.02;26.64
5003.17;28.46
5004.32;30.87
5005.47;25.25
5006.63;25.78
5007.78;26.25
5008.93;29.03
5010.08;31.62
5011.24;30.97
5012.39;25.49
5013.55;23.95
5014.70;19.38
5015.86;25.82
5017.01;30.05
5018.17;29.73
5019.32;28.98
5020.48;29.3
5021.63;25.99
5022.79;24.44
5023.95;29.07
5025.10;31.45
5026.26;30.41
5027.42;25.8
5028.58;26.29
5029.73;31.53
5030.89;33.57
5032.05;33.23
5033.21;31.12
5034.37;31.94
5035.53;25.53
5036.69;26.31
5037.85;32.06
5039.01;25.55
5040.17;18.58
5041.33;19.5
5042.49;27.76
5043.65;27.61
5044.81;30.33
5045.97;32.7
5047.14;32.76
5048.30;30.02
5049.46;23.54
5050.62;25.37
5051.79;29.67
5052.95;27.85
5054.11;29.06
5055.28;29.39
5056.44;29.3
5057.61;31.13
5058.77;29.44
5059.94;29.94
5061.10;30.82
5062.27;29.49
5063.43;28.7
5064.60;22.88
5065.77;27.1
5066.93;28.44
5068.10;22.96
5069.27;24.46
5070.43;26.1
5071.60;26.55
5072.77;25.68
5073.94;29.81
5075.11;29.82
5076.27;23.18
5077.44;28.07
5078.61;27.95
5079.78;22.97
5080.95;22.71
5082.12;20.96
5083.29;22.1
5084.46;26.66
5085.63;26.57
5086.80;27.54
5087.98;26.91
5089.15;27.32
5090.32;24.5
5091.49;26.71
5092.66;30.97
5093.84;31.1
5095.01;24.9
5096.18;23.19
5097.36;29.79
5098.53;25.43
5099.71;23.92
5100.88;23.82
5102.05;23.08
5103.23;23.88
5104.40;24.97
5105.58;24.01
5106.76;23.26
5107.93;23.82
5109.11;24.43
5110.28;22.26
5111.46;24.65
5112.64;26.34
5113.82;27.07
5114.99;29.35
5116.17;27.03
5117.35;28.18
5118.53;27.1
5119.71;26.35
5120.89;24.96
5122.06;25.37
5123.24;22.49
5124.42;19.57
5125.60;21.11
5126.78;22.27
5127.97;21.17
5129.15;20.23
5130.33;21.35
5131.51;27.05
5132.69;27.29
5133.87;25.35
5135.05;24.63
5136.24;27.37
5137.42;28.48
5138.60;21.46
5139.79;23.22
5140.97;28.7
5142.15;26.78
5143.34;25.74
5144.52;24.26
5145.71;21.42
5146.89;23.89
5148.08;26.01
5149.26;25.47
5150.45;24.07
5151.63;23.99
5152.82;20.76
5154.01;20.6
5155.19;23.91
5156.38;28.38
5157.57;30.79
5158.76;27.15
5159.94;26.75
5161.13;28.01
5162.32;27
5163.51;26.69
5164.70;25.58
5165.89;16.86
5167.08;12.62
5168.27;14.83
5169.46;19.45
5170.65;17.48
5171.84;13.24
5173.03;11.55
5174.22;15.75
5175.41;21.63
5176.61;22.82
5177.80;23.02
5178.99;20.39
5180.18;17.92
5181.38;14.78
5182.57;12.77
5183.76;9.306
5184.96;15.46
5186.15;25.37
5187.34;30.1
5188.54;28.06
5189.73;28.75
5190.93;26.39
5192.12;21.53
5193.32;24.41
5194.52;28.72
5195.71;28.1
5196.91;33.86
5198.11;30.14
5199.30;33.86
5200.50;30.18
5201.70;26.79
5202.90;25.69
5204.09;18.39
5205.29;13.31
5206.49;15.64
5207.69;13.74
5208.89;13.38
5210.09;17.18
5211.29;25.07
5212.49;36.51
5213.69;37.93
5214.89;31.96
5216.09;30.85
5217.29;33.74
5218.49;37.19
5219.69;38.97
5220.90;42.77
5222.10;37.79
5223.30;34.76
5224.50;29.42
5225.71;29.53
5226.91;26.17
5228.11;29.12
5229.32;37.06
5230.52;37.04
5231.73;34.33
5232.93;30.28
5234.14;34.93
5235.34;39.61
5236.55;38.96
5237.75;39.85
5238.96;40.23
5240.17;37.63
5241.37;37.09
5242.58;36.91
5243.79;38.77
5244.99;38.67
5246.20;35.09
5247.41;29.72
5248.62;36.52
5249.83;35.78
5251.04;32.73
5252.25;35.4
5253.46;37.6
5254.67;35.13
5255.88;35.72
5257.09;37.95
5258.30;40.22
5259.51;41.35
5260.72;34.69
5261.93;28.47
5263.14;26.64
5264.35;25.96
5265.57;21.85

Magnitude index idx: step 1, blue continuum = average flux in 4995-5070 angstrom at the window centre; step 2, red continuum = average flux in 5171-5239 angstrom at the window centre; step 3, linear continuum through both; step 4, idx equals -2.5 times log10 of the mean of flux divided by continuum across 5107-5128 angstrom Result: 0.12 mag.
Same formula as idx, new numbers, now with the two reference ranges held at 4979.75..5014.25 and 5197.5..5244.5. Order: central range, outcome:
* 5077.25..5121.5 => 0.165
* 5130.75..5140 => 0.182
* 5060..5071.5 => 0.096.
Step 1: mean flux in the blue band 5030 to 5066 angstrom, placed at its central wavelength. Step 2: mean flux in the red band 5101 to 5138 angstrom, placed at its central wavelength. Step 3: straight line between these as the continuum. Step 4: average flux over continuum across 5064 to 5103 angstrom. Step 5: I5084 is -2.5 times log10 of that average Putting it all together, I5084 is 0.03 mag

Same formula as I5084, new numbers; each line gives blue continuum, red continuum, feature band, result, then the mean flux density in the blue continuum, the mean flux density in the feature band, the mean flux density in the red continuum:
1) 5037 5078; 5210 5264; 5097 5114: 0.199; 27.6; 24.6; 34.9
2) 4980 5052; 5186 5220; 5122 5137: 0.173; 28.3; 23.5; 27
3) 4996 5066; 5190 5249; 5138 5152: 0.214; 28.2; 24.6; 31.1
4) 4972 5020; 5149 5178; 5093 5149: -0.052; 29.2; 24.9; 21.9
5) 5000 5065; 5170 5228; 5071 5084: 0.076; 28.1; 25.4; 25.1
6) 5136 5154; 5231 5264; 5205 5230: 0.116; 24.6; 29.4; 35.9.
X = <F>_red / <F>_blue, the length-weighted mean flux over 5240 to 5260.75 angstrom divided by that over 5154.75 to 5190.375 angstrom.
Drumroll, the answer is 1.7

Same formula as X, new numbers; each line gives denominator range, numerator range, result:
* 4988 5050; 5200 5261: 1.15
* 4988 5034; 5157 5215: 0.79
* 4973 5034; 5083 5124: 0.88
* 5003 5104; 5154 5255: 1.02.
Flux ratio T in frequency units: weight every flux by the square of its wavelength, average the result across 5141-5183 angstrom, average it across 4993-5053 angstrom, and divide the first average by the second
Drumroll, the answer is 0.8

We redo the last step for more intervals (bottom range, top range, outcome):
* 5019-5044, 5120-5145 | 0.90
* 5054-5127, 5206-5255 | 1.35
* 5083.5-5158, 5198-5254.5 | 1.33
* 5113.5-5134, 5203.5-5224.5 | 1.19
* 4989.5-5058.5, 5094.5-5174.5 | 0.88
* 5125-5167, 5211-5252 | 1.48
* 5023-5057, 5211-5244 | 1.33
